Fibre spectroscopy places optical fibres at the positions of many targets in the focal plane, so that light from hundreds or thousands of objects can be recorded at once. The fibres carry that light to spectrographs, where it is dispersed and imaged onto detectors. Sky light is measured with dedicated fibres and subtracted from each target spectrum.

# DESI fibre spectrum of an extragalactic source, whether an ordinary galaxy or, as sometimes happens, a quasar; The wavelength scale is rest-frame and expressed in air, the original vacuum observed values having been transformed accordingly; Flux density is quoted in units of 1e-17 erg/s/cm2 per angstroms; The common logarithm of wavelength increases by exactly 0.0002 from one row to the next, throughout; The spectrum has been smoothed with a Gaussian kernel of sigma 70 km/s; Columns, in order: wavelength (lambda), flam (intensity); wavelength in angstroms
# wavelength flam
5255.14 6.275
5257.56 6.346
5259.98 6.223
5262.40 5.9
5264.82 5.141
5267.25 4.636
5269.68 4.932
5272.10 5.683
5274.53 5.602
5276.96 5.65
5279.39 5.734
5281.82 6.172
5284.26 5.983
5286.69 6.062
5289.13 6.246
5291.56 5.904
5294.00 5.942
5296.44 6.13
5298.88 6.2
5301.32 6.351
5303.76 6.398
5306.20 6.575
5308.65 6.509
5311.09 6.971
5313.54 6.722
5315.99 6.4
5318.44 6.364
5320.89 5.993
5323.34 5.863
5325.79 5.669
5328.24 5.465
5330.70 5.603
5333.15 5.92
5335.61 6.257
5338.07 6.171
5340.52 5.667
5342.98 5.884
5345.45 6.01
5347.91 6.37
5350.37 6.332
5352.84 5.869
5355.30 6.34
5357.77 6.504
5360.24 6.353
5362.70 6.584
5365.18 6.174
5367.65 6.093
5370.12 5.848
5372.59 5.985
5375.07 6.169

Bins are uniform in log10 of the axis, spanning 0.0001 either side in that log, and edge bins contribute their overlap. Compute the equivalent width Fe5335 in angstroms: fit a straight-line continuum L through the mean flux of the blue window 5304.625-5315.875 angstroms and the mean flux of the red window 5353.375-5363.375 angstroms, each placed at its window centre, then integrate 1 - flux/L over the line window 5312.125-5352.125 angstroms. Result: 3.0 angstroms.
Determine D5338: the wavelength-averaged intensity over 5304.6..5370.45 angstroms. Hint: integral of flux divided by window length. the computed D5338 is 6.17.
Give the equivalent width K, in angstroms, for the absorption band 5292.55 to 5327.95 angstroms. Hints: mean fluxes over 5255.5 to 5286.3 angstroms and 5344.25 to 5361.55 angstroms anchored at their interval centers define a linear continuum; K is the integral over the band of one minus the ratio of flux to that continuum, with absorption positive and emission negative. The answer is -1.8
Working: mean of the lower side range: 5.7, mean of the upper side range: 6.26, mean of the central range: 6.27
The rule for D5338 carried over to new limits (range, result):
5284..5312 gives 6.28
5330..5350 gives 6.01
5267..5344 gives 6.01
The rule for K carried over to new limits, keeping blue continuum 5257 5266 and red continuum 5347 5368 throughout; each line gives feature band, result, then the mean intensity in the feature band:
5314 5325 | -0.08 angstroms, 6.17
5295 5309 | -0.67 angstroms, 6.34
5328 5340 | 0.56 angstroms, 5.91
